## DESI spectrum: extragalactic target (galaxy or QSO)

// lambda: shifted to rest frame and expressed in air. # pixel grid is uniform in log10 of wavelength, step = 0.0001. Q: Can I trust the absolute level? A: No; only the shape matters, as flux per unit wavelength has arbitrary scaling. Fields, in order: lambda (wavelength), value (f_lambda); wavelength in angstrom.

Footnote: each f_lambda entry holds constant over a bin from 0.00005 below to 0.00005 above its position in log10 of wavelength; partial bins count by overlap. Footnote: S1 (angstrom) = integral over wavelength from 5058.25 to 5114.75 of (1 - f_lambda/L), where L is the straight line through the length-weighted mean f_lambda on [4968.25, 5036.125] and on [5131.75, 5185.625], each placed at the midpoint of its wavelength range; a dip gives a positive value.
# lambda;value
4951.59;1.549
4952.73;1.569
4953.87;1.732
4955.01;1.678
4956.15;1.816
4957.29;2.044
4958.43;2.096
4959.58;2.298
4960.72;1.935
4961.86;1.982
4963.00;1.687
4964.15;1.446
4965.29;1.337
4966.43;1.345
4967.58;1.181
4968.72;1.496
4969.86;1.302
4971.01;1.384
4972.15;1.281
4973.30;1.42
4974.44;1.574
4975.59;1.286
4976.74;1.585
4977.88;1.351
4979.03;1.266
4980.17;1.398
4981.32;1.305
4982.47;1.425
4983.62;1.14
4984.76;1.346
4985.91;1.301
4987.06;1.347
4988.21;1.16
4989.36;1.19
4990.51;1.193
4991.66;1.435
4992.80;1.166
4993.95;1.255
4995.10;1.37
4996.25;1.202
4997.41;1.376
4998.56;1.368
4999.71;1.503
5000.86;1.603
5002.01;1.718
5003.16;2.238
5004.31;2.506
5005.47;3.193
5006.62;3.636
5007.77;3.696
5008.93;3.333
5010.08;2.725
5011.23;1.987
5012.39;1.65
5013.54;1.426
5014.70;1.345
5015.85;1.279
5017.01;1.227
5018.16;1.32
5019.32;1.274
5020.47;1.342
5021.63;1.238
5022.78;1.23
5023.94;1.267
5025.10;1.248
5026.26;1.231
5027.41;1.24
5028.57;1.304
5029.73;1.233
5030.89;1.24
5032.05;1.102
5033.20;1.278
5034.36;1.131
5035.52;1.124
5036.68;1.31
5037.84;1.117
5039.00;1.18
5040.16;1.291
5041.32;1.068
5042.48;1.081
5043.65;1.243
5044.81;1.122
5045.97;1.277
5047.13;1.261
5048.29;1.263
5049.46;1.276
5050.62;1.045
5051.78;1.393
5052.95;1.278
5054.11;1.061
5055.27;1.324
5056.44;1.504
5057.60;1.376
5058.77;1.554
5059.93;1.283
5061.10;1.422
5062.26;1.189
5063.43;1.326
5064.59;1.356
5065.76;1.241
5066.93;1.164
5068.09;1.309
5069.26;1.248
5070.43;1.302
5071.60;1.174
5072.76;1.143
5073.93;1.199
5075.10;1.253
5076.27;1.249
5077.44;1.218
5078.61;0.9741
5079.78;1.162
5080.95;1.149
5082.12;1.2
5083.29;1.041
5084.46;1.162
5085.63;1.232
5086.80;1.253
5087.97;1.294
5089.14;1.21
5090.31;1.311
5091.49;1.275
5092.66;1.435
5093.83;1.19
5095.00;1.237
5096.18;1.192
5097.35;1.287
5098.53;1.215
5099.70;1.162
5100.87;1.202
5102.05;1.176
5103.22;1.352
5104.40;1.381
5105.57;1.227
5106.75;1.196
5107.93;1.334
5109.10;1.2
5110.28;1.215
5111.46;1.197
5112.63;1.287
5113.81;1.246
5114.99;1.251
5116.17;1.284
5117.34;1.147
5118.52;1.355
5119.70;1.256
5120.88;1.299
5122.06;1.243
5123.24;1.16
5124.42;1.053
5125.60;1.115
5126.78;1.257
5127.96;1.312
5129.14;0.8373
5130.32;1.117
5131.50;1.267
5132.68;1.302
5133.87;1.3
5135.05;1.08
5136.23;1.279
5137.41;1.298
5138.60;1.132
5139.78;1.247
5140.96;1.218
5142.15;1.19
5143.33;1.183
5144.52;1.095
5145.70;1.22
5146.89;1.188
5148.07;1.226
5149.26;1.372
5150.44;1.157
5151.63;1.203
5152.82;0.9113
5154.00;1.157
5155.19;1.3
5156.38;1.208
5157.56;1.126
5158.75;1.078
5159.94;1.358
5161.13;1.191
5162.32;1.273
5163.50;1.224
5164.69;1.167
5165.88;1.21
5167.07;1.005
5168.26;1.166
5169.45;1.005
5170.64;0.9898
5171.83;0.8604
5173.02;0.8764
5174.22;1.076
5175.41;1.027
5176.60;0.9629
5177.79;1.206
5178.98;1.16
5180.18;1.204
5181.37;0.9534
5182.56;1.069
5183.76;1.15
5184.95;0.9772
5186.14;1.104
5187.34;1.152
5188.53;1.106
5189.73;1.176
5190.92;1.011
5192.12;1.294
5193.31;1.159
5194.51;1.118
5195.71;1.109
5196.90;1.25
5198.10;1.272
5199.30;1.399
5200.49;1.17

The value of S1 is 3.6 angstrom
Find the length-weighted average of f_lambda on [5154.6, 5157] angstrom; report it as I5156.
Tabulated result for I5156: 1.25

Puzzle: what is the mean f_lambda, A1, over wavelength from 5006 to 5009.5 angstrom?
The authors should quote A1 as 3.55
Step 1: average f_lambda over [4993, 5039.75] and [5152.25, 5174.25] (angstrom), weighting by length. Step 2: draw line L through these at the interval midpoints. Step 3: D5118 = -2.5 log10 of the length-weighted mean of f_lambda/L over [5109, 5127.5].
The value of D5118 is 0.04 mag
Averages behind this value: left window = 1.62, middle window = 1.22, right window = 1.12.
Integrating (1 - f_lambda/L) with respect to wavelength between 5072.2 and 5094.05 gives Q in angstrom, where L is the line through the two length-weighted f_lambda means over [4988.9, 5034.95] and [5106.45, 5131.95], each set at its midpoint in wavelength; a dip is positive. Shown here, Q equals 2.31 angstrom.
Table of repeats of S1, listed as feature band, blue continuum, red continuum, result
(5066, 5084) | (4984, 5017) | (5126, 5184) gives 3.60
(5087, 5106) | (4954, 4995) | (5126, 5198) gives 0.03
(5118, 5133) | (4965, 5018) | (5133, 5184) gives 0.57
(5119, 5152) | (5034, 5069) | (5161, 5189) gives -1.77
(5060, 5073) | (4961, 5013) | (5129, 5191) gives 1.44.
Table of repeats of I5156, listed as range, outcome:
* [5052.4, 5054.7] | 1.17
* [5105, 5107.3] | 1.21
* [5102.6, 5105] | 1.37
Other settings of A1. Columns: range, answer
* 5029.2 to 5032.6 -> 1.19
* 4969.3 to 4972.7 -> 1.32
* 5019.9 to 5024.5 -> 1.27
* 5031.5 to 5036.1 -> 1.16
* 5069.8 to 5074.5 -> 1.21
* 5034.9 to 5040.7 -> 1.2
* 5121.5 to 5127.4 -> 1.17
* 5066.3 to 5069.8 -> 1.24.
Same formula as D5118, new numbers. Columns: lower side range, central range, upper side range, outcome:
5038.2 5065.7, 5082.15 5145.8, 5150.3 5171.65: -0.02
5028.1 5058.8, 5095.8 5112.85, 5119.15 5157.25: -0.03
